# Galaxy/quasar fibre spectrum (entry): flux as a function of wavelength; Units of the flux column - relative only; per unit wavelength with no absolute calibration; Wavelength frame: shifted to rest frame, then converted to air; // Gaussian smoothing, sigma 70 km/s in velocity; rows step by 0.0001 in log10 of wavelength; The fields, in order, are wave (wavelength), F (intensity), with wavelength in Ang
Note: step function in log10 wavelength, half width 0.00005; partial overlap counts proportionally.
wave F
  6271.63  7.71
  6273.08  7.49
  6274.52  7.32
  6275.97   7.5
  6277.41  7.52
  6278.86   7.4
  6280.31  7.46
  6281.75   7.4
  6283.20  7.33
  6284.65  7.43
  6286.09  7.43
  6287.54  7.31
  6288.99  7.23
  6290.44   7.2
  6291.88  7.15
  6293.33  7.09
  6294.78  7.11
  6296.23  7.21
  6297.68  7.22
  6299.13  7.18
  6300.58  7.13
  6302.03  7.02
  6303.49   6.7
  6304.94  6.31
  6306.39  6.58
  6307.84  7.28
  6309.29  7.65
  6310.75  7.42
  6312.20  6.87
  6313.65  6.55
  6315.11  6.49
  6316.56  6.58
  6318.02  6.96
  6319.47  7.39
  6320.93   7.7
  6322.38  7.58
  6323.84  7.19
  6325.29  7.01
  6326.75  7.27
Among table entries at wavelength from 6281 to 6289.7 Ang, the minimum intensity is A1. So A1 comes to 7.23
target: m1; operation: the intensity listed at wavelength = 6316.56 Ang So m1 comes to 6.58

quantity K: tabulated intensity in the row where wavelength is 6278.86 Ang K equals 7.4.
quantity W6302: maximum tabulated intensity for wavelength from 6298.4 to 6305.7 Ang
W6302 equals 7.18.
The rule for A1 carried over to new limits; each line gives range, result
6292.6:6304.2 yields 6.7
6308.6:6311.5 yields 7.42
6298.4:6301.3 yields 7.13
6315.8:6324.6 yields 6.58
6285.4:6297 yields 7.09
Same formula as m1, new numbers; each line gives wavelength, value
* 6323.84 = 7.19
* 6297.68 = 7.22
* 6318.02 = 6.96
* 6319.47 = 7.39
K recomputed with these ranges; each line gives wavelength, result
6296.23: 7.21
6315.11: 6.49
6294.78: 7.11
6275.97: 7.5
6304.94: 6.31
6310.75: 7.42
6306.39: 6.58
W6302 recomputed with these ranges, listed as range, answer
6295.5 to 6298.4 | 7.22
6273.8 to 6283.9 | 7.52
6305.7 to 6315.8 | 7.65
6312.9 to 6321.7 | 7.7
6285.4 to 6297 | 7.43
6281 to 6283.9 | 7.4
